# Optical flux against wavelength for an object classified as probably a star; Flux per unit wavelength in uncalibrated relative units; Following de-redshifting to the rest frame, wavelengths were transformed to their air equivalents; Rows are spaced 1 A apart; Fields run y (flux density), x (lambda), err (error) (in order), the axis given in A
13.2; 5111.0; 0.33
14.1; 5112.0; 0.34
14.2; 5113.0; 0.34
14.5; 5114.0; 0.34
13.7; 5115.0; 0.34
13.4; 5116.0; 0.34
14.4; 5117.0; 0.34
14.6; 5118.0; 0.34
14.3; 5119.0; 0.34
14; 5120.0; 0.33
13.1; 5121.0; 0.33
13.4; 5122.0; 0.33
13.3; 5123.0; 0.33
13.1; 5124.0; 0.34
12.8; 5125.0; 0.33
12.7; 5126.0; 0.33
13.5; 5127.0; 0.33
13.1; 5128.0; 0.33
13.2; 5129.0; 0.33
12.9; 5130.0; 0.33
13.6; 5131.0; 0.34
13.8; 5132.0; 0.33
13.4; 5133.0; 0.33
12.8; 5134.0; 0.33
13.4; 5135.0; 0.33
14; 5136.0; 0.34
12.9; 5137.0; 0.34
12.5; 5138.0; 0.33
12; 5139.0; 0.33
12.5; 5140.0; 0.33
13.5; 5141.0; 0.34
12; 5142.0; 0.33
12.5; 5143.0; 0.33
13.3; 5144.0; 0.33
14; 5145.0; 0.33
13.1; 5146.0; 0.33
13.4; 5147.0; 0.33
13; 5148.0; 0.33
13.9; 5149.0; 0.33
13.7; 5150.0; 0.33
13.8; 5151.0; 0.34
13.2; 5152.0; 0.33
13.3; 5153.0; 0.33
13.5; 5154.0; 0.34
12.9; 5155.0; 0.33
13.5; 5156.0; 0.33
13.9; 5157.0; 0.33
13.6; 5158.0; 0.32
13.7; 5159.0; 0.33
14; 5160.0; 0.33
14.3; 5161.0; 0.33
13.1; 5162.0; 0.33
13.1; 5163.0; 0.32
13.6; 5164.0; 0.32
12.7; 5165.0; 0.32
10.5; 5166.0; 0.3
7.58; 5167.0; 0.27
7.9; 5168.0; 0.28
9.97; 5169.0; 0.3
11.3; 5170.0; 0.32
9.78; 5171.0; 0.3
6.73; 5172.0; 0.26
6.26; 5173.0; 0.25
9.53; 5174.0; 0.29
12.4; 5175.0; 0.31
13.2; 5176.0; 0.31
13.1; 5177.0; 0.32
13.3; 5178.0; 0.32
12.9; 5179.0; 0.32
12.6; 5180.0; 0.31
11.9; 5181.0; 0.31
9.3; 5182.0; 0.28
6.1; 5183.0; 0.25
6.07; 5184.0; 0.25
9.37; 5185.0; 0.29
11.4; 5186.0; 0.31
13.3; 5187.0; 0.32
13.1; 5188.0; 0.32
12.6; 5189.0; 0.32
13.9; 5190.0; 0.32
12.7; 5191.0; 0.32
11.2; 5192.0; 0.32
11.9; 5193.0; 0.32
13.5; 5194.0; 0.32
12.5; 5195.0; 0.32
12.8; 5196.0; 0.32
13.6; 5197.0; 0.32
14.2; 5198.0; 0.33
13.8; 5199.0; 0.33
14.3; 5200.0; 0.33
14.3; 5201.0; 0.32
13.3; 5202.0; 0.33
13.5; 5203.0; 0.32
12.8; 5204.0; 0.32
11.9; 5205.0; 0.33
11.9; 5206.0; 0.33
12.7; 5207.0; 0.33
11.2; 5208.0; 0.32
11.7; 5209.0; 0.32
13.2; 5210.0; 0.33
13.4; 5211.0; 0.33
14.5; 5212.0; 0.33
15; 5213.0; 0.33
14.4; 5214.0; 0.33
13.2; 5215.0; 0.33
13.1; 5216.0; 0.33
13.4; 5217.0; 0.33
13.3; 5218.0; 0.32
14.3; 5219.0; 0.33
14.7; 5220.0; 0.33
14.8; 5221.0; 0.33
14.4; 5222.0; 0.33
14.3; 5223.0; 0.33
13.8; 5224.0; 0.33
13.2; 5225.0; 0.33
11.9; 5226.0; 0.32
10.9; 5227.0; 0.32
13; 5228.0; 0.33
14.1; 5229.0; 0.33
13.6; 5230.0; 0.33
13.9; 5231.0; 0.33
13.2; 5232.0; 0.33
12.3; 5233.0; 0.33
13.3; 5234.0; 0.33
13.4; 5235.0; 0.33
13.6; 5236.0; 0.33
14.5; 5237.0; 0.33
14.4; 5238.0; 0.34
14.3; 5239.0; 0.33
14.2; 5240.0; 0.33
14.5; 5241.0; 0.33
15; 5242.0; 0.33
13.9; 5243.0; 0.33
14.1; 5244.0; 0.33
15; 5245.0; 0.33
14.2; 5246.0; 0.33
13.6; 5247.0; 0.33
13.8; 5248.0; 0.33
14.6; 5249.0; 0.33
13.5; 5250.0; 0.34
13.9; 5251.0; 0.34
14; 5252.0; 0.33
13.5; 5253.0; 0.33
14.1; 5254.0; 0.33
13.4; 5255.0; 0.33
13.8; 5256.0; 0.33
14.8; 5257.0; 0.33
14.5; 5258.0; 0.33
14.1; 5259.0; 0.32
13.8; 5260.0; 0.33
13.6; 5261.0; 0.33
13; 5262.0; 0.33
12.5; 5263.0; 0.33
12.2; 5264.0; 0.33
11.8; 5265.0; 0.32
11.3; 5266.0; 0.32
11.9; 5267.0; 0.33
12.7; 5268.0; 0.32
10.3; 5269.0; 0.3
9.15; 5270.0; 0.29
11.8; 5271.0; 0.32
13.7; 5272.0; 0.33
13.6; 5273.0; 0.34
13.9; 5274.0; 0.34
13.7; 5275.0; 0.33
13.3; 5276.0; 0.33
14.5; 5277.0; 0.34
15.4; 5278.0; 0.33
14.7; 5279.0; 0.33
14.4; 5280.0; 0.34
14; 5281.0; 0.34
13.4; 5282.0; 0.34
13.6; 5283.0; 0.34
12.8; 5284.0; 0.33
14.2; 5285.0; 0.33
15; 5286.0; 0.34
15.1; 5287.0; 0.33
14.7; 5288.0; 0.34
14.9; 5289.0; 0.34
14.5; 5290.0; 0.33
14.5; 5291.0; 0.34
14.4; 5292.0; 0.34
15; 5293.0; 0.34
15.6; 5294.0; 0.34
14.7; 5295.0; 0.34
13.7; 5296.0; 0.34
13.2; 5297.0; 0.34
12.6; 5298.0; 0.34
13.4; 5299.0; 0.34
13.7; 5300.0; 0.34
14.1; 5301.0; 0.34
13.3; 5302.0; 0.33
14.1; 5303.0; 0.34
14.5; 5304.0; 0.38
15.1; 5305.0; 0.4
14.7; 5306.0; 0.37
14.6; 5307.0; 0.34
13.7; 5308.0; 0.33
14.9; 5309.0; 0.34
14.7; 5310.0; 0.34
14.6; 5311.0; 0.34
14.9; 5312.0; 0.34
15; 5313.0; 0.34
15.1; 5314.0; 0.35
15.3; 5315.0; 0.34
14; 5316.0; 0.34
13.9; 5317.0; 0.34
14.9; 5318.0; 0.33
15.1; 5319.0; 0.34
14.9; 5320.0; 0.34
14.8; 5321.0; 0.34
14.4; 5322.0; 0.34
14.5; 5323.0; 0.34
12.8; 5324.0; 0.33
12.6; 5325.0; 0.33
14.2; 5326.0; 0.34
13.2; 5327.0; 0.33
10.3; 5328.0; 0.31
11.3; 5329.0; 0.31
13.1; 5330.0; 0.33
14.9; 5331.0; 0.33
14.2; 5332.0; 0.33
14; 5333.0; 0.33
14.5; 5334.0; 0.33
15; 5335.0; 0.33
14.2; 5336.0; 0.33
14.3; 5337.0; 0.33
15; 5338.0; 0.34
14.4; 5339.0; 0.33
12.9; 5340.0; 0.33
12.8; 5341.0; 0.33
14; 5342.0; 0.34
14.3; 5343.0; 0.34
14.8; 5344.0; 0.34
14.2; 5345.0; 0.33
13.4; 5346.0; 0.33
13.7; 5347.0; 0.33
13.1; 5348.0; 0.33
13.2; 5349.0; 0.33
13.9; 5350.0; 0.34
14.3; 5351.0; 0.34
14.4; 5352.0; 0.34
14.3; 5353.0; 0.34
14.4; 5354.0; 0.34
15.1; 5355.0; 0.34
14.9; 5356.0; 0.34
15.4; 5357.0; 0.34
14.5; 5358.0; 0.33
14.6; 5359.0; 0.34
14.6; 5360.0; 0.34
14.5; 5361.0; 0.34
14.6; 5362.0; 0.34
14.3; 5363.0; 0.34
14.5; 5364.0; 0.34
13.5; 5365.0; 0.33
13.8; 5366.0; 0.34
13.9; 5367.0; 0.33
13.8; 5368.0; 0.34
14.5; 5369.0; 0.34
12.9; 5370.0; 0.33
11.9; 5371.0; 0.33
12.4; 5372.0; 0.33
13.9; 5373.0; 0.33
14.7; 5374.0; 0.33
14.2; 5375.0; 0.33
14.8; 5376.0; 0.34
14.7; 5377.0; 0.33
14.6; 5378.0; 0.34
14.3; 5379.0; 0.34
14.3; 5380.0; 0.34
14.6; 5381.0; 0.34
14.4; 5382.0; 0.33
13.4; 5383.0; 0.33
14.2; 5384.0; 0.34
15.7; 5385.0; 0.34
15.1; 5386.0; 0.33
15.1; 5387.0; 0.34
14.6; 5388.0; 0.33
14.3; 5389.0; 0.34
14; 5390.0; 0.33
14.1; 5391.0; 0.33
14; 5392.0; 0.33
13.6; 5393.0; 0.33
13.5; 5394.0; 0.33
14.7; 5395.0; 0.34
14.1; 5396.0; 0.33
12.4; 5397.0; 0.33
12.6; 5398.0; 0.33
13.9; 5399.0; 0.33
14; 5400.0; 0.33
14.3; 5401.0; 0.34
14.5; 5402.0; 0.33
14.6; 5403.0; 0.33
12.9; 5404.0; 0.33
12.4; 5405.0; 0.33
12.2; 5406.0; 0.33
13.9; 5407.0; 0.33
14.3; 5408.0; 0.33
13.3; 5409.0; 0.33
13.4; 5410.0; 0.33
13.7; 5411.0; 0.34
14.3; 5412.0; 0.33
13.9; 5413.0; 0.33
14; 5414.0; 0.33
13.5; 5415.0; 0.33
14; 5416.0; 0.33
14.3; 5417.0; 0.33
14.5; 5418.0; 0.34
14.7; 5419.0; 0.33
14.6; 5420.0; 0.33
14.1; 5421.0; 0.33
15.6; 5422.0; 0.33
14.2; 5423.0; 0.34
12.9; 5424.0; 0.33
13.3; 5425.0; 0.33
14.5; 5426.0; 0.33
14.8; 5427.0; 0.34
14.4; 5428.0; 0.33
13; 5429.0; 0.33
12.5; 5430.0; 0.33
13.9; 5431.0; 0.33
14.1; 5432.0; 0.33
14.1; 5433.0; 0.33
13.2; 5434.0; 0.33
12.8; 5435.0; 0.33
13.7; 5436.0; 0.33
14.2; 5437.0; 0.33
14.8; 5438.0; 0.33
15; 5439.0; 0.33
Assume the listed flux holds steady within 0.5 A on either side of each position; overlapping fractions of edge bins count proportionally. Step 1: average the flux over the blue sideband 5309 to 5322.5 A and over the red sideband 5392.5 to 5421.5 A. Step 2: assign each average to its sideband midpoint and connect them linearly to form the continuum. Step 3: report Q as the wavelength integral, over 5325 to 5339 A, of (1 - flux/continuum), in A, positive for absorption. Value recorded 0.8 A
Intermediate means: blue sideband 14.7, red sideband 13.8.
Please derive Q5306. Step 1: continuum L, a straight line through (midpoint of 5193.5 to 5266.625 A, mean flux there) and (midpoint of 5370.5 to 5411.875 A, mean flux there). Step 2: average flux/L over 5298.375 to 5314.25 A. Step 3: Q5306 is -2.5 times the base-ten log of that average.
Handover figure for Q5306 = -0.05 mag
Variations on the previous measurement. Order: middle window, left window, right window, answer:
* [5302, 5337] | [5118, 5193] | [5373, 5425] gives -0.05 mag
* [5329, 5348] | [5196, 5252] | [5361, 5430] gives -0.01 mag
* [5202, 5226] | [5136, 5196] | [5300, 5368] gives -0.06 mag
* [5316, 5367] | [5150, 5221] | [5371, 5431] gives -0.04 mag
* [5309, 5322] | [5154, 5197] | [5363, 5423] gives -0.12 mag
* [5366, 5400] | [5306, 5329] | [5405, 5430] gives 0.00 mag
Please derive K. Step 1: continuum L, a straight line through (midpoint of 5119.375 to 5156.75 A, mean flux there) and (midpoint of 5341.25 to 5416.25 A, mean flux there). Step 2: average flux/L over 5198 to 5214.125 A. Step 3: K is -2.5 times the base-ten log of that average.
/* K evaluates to 0.02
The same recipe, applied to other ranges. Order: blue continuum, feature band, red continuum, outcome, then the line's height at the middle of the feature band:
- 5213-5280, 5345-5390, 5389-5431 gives -0.03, 13.8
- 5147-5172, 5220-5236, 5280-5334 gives -0.02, 13.2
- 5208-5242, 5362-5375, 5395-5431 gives 0.00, 13.8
